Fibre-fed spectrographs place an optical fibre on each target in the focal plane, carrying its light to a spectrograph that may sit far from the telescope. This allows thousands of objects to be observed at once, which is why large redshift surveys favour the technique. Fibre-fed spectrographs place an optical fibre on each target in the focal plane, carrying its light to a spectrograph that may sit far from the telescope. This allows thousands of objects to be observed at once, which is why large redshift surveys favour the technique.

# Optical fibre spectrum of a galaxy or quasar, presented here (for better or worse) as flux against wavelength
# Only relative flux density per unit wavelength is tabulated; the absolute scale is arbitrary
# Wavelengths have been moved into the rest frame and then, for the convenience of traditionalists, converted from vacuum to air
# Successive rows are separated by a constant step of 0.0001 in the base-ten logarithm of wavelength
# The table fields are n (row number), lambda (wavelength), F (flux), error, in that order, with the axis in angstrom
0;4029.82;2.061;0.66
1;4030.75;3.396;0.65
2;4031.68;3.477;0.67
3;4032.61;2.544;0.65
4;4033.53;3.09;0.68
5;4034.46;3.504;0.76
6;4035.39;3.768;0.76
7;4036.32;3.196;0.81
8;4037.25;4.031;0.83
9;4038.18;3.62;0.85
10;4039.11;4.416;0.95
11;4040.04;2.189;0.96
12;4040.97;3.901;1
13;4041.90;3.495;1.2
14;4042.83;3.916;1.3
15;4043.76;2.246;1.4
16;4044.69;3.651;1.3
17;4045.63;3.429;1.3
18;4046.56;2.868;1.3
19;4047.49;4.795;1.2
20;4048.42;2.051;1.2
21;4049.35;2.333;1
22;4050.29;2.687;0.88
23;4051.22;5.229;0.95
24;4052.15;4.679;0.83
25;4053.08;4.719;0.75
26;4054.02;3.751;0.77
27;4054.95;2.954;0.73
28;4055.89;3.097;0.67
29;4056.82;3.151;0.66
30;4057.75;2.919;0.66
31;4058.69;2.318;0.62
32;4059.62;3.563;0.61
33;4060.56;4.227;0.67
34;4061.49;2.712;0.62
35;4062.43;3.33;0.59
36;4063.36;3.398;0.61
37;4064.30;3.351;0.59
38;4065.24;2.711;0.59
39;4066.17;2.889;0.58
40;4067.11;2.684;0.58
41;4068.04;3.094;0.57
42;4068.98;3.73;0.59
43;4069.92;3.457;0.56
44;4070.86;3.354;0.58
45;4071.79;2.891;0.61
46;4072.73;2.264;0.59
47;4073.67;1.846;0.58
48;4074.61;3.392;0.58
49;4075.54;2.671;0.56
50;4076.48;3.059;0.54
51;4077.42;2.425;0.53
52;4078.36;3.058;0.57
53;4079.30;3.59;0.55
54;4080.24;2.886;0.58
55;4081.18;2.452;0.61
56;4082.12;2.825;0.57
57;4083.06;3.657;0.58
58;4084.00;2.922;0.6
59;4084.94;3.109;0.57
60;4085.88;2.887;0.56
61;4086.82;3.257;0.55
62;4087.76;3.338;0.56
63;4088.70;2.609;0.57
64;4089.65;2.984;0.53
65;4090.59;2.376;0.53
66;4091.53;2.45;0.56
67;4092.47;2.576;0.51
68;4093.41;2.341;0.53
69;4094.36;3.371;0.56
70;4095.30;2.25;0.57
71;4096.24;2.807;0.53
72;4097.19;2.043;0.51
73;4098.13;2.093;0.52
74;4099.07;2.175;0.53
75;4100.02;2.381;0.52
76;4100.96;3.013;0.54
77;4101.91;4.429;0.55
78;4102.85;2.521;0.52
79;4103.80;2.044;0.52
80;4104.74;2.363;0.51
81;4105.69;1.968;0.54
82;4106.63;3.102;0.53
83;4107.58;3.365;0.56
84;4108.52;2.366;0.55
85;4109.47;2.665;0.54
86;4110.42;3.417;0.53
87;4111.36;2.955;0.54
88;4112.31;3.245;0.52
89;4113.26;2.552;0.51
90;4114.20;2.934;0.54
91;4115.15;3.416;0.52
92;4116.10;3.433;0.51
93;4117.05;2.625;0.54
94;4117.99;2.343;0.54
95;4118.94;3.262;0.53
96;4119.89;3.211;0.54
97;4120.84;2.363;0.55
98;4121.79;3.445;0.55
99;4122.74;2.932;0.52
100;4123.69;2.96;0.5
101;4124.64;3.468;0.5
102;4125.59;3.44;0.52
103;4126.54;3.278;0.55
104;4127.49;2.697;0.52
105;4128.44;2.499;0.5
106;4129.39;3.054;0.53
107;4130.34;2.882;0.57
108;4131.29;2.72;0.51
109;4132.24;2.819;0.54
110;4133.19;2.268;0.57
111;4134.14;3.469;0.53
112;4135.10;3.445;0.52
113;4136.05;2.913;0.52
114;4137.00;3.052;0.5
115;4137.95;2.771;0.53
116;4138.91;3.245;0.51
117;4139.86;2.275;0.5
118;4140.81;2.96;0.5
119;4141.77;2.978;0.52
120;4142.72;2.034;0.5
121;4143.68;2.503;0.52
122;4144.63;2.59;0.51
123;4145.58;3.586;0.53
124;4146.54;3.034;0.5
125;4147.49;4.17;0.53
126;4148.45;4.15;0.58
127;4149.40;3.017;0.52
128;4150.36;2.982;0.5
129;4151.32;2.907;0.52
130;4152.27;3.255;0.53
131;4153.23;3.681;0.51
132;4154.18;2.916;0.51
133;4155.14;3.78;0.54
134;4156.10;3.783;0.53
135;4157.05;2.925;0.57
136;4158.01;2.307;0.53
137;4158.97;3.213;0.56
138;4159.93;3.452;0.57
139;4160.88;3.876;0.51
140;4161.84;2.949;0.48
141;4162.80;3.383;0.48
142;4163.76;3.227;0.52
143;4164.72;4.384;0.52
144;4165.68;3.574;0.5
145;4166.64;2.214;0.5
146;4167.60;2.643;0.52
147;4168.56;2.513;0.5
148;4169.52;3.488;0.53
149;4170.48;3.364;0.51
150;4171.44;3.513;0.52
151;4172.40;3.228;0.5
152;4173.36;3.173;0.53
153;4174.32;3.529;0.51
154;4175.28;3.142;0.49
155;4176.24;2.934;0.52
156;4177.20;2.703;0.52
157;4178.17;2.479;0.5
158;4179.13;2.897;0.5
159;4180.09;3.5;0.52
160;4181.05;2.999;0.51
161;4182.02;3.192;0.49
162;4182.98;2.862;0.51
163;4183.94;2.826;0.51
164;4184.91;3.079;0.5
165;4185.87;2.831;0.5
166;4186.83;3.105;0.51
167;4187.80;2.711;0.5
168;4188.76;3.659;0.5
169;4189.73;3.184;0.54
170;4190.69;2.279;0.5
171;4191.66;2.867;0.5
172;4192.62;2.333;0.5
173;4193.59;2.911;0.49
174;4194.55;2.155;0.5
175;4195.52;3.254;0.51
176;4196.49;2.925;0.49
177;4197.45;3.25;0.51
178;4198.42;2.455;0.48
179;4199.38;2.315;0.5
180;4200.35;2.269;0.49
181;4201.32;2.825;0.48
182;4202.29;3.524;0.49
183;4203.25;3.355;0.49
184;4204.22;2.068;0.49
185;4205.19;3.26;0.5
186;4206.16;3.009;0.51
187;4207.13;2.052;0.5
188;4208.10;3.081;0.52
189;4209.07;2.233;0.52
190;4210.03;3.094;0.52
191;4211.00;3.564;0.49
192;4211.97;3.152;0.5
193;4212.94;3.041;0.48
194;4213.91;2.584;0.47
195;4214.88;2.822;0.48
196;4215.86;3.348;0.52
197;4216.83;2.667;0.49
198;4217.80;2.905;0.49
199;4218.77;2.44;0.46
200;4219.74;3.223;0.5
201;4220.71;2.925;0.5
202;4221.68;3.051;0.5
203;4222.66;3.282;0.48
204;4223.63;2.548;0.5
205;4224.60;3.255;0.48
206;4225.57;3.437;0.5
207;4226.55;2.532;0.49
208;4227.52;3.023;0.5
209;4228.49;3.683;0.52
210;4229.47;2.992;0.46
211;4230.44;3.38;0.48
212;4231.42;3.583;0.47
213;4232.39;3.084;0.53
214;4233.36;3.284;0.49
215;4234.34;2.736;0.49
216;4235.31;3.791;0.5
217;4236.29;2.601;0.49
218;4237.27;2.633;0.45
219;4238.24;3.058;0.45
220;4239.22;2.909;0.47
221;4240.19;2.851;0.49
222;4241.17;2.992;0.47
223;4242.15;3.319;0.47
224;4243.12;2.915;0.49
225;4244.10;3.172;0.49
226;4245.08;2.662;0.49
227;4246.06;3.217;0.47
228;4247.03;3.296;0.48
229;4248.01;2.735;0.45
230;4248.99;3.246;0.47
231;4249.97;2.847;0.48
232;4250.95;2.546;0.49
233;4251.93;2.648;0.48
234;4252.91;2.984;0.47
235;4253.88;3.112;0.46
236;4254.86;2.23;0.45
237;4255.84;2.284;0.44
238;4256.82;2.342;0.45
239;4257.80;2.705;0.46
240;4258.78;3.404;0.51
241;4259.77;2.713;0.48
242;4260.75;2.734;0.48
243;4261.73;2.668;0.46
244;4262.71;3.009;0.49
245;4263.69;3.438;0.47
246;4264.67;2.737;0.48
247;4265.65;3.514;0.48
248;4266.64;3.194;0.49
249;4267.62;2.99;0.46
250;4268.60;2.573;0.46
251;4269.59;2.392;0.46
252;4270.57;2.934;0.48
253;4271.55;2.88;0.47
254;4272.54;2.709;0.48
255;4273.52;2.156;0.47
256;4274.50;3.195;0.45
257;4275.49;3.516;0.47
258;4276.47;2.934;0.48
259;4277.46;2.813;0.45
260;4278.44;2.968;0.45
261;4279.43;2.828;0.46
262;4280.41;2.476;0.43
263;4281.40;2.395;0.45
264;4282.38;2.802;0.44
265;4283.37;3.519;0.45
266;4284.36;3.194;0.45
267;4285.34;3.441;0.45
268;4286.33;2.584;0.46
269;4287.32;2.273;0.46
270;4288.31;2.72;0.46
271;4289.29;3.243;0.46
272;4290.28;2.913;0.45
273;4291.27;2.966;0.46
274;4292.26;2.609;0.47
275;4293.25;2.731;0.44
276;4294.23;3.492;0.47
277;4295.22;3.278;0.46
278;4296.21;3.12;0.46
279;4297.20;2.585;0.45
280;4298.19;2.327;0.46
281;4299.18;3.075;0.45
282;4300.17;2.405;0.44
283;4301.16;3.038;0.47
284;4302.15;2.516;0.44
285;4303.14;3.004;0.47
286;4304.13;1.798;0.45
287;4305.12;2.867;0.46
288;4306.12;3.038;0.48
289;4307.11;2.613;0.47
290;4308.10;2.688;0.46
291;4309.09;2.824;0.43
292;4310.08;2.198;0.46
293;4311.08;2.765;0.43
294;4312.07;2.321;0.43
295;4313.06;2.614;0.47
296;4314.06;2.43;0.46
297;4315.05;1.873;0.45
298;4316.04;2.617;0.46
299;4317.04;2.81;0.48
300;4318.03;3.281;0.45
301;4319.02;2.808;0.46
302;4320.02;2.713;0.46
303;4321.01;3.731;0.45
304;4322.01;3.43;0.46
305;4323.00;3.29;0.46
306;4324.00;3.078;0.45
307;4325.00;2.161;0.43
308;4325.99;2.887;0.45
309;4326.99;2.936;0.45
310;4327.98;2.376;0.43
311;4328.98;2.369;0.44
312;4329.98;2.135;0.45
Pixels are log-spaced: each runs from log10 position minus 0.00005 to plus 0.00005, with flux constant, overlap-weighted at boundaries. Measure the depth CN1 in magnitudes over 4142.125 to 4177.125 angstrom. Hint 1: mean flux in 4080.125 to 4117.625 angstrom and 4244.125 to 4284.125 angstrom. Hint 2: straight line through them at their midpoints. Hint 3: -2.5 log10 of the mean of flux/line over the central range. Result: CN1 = -0.14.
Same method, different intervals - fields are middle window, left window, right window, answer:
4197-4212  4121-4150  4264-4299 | 0.05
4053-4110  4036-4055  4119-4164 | 0.16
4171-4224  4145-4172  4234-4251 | 0.08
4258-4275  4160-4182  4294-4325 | 0.00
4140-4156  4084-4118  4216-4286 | -0.12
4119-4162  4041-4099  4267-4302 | -0.03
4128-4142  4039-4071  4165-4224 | 0.08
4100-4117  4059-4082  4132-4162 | 0.06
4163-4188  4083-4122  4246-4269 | -0.09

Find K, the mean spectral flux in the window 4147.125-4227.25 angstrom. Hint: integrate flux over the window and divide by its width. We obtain 3.03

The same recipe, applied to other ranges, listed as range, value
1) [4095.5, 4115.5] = 2.74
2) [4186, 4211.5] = 2.84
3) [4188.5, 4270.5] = 2.92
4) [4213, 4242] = 3.02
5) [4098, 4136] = 2.9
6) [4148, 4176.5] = 3.25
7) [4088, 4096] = 2.65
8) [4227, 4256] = 3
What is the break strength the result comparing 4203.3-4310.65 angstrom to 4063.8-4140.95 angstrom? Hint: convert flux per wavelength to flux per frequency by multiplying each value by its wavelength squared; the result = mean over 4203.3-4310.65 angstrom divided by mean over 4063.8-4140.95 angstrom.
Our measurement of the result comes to 1.1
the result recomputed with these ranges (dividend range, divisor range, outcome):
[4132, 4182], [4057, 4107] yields 1.13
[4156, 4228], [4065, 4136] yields 1.08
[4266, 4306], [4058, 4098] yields 1.07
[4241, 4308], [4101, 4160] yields 1.02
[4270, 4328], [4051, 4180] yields 1.01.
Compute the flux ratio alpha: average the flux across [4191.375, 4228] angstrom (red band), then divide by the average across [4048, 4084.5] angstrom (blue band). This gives 0.9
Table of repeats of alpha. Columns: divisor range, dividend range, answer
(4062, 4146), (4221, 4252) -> 1.06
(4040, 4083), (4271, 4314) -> 0.88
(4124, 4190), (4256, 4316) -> 0.90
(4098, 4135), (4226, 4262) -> 1.02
